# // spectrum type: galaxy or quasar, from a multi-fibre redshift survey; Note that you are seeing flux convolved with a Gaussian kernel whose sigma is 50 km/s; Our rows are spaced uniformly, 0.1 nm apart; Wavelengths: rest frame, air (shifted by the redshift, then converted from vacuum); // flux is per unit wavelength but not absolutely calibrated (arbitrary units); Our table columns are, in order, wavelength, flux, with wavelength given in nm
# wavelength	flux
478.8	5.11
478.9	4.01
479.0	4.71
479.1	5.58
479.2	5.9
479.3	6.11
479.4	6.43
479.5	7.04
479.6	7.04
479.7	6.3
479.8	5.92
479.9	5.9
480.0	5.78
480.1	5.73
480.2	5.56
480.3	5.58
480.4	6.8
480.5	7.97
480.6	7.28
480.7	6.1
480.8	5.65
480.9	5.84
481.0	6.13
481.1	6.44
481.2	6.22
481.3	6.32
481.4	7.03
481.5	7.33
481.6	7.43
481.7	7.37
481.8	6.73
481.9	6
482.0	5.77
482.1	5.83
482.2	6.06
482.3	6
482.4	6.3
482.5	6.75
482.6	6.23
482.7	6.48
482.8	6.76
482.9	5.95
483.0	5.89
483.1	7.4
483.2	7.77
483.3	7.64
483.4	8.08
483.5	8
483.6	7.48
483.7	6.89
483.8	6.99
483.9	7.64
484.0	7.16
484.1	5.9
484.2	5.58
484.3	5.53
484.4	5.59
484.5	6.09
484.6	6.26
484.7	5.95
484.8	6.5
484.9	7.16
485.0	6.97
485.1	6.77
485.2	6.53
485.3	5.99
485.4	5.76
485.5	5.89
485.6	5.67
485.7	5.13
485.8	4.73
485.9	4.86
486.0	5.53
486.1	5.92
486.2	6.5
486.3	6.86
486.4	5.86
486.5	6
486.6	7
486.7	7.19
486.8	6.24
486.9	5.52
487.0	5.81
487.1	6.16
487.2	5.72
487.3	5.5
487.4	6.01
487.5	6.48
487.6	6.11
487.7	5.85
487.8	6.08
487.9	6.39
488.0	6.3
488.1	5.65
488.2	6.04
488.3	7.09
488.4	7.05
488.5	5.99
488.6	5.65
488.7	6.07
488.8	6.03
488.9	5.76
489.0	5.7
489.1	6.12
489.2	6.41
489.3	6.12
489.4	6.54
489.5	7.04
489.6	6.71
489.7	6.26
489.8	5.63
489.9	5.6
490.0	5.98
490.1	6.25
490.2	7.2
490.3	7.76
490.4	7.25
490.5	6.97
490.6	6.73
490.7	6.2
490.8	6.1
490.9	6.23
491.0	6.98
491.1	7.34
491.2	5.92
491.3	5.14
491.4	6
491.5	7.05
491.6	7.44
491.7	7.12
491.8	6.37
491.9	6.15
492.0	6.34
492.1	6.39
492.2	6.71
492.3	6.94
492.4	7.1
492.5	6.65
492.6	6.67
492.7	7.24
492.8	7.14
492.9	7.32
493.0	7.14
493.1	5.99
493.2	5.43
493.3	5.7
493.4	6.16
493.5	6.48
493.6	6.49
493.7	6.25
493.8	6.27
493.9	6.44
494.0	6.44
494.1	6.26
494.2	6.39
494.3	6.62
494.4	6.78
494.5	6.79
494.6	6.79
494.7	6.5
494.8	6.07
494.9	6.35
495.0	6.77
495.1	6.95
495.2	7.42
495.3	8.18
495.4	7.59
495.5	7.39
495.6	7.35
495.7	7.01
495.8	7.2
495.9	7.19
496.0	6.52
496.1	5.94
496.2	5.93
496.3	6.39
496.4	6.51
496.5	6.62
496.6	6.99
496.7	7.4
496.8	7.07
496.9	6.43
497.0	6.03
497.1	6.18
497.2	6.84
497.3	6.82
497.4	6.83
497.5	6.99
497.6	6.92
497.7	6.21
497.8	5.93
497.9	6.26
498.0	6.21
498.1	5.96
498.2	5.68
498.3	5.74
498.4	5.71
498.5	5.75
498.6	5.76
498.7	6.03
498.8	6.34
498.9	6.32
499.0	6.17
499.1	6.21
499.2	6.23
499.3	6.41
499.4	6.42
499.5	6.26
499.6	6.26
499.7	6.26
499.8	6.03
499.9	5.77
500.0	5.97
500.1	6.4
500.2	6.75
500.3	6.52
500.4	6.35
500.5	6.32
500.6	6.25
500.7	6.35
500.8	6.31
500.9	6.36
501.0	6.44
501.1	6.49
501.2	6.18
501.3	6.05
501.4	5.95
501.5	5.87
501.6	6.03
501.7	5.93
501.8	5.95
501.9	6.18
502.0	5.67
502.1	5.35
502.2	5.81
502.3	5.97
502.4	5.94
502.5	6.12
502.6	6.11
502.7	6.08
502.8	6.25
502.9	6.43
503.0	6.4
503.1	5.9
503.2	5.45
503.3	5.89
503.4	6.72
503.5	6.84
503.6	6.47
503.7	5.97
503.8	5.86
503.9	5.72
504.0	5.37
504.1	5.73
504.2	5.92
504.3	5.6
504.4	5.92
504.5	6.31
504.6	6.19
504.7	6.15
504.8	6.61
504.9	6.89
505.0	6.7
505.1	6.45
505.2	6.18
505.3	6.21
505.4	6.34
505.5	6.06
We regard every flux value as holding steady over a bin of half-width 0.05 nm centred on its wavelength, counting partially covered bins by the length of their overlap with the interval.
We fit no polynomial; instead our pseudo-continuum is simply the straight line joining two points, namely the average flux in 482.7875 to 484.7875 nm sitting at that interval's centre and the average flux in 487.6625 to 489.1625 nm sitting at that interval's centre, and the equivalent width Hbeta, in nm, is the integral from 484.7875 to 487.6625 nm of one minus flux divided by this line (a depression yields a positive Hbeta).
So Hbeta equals 0.15 nm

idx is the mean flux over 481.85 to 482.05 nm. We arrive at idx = 5.88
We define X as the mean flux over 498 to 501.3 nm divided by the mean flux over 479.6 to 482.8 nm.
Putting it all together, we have 0.97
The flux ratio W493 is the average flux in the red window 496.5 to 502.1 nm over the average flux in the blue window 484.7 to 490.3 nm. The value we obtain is 1.0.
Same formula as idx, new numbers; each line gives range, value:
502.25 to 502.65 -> 6.04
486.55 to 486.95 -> 6.49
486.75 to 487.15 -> 5.93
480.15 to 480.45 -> 5.98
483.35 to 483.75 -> 7.61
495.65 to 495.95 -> 7.13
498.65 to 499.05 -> 6.21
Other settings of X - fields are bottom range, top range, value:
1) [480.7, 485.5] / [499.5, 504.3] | 0.93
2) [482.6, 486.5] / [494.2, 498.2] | 1.05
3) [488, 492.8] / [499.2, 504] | 0.95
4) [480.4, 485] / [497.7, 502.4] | 0.92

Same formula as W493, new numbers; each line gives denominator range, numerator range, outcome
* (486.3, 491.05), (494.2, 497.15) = 1.08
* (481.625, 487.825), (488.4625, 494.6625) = 1.02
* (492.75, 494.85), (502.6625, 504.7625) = 0.94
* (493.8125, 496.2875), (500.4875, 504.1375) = 0.90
